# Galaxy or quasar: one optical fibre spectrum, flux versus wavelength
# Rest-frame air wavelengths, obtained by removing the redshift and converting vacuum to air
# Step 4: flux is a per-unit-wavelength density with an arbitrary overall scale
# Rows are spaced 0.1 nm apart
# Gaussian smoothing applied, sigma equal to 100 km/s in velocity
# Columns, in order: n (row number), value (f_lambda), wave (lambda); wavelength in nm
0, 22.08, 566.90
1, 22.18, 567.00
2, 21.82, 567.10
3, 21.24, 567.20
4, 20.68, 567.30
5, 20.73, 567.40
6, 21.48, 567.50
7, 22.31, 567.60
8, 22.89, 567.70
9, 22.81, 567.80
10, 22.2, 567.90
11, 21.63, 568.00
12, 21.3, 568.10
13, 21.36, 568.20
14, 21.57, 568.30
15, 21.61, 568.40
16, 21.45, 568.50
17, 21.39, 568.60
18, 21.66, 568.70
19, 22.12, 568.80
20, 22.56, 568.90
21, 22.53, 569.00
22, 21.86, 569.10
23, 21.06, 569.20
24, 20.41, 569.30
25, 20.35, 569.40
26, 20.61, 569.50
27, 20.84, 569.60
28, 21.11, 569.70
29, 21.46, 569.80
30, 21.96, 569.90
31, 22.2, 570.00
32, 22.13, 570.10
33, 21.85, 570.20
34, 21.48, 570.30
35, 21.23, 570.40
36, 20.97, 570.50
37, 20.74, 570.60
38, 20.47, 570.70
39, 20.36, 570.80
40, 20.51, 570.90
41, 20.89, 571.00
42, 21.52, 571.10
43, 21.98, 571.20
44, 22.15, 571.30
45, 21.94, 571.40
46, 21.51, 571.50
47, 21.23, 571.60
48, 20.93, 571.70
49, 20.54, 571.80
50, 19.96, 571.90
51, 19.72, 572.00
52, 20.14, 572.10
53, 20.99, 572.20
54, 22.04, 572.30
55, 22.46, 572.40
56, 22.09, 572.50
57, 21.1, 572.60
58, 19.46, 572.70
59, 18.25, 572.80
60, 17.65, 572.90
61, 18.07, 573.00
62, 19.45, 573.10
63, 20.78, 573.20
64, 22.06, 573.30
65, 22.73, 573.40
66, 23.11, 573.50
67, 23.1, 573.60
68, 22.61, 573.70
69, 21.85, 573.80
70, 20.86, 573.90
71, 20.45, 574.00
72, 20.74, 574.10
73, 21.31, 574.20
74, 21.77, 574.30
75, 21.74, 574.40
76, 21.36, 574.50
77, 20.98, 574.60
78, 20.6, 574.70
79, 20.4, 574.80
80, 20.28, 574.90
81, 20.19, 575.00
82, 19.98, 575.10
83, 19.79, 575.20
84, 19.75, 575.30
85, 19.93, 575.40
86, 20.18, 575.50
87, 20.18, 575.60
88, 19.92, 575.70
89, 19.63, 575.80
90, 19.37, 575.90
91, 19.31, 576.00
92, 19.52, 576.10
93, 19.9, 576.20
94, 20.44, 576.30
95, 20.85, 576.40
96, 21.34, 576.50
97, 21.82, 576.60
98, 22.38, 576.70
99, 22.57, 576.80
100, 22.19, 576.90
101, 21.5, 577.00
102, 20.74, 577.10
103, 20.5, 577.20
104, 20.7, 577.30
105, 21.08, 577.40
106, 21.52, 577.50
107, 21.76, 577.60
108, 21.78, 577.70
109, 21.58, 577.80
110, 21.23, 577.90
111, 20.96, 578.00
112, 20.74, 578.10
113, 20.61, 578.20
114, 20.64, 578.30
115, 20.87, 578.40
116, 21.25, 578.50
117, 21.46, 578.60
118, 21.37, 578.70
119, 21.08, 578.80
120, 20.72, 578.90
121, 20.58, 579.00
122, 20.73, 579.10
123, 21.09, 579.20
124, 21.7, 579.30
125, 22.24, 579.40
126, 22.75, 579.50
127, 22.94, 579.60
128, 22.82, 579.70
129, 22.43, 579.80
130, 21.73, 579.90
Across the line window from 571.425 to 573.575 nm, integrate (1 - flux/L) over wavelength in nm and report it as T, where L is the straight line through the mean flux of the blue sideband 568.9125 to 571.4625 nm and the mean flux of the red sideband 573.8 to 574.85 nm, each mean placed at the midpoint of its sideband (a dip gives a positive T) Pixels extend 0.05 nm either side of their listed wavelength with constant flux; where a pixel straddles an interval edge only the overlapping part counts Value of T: 0.046 nm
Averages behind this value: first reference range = 21.3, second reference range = 21.1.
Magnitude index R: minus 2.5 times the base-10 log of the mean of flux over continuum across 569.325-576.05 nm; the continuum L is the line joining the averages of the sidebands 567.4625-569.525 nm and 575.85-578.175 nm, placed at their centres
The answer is 0.026 mag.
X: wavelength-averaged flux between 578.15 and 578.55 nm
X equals 20.8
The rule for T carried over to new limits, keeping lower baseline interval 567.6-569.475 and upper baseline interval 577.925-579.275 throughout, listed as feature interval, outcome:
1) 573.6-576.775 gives 0.08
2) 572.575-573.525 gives 0.05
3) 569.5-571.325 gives 0.02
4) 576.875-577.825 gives -0.01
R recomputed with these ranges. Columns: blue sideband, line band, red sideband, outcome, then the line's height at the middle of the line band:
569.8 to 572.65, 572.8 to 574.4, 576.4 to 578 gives 0.016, 21.3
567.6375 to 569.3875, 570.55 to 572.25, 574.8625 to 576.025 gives 0.003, 21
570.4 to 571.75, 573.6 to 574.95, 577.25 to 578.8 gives -0.003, 21.2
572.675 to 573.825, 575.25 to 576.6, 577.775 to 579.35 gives 0.043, 20.9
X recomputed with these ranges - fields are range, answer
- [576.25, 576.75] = 21.4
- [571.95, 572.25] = 20.3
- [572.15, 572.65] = 21.7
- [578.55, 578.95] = 21.2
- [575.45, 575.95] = 19.9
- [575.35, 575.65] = 20.1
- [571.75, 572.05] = 20.1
